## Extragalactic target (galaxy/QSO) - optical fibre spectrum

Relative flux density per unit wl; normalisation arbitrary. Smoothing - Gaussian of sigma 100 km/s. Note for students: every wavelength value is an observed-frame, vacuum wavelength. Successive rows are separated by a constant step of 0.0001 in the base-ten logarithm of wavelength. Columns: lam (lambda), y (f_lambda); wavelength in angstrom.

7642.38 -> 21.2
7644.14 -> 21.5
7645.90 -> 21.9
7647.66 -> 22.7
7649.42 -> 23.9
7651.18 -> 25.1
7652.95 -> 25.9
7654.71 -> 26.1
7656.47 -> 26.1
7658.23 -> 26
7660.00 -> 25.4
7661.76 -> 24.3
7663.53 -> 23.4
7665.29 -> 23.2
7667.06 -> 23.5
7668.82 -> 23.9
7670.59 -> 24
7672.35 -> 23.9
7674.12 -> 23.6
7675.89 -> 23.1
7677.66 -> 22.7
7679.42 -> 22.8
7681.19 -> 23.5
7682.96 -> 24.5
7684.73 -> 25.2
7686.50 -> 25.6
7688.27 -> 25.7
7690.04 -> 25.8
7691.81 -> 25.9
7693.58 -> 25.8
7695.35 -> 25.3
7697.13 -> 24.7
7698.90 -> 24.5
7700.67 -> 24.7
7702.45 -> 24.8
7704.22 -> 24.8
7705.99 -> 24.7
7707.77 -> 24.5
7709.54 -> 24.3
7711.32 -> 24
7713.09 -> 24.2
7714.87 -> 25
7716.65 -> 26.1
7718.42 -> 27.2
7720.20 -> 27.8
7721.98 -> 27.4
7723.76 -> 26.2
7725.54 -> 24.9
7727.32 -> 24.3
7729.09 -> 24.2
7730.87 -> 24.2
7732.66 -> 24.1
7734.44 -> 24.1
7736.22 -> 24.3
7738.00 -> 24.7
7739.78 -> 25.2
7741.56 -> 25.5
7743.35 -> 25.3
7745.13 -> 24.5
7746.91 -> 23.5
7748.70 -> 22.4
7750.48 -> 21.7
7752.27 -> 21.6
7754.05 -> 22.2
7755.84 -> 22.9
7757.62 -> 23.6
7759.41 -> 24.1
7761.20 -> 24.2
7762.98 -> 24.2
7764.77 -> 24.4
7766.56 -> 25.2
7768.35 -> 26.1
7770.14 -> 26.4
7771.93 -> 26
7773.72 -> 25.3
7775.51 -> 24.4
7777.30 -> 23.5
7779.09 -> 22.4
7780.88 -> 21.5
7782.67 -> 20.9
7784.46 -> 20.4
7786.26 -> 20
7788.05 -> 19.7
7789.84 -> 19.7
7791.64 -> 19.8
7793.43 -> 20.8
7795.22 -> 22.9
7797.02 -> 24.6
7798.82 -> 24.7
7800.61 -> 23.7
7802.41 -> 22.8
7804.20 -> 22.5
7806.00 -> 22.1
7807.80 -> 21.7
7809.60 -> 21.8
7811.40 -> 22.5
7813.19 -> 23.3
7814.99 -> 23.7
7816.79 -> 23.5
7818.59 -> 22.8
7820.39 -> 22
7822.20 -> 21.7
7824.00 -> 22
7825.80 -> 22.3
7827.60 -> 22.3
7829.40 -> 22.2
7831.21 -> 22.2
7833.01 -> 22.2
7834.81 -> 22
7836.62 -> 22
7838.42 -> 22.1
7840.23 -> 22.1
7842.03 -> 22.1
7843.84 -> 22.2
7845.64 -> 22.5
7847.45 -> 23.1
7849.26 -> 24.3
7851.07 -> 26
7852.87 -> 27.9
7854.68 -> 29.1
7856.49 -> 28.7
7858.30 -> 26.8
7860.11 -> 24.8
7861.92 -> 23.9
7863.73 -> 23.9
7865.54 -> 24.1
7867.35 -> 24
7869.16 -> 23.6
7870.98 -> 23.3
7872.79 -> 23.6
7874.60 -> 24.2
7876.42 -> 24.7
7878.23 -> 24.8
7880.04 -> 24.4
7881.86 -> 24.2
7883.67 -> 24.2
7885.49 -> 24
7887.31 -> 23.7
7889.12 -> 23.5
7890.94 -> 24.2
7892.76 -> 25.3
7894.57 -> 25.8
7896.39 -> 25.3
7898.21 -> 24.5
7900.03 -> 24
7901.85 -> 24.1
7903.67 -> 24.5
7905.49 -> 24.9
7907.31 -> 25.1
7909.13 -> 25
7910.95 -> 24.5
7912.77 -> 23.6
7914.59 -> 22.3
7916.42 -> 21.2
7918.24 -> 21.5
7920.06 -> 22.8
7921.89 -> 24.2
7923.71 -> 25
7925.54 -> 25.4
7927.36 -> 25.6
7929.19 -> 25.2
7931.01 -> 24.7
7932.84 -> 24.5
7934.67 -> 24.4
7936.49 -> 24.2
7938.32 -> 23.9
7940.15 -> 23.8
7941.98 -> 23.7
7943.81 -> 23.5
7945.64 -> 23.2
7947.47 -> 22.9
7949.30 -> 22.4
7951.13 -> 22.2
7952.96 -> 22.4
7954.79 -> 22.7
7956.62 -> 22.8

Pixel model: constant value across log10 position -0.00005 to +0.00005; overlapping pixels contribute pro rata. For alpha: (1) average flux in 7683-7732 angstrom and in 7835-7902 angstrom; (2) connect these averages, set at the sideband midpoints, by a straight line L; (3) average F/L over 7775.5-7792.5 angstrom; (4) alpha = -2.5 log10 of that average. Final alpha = 0.18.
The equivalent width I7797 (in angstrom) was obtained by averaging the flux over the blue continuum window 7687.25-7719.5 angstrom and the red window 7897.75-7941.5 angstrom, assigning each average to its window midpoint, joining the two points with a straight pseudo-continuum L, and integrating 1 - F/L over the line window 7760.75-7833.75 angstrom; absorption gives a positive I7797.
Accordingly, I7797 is 5.6 angstrom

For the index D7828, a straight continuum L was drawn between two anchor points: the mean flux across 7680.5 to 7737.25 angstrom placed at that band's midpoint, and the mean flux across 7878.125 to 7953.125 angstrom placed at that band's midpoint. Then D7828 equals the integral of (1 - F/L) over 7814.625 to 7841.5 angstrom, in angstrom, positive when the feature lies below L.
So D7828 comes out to 2.4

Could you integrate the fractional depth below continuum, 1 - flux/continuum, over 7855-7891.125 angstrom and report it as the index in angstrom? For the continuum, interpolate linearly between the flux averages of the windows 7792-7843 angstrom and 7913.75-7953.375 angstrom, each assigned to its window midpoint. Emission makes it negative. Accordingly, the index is -2.33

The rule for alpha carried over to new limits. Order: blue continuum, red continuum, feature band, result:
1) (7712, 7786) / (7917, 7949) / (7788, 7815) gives 0.087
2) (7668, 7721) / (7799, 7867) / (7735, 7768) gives 0.013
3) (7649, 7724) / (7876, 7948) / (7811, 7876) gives 0.035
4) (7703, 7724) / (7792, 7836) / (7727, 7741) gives 0.020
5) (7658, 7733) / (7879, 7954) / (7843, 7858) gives -0.058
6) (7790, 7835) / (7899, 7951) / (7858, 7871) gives -0.052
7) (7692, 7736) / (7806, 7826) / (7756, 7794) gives 0.025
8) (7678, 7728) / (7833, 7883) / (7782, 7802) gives 0.141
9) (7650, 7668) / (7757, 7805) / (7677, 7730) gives -0.036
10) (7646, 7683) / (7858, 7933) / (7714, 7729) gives -0.081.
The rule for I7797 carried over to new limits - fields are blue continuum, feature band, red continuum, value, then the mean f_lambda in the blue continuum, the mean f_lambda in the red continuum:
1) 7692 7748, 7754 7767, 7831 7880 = 0.4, 25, 24.1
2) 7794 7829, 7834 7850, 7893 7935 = 0.5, 22.8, 24.3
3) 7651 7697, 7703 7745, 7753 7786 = -1.7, 24.6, 23.7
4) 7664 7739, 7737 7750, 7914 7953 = 0.1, 24.7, 23.6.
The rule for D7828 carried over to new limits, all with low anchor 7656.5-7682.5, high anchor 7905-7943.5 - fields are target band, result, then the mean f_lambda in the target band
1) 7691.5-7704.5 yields -0.6 angstrom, 25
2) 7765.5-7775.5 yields -0.7 angstrom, 25.6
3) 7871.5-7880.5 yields -0.1 angstrom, 24.3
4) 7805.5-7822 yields 1.0 angstrom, 22.6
